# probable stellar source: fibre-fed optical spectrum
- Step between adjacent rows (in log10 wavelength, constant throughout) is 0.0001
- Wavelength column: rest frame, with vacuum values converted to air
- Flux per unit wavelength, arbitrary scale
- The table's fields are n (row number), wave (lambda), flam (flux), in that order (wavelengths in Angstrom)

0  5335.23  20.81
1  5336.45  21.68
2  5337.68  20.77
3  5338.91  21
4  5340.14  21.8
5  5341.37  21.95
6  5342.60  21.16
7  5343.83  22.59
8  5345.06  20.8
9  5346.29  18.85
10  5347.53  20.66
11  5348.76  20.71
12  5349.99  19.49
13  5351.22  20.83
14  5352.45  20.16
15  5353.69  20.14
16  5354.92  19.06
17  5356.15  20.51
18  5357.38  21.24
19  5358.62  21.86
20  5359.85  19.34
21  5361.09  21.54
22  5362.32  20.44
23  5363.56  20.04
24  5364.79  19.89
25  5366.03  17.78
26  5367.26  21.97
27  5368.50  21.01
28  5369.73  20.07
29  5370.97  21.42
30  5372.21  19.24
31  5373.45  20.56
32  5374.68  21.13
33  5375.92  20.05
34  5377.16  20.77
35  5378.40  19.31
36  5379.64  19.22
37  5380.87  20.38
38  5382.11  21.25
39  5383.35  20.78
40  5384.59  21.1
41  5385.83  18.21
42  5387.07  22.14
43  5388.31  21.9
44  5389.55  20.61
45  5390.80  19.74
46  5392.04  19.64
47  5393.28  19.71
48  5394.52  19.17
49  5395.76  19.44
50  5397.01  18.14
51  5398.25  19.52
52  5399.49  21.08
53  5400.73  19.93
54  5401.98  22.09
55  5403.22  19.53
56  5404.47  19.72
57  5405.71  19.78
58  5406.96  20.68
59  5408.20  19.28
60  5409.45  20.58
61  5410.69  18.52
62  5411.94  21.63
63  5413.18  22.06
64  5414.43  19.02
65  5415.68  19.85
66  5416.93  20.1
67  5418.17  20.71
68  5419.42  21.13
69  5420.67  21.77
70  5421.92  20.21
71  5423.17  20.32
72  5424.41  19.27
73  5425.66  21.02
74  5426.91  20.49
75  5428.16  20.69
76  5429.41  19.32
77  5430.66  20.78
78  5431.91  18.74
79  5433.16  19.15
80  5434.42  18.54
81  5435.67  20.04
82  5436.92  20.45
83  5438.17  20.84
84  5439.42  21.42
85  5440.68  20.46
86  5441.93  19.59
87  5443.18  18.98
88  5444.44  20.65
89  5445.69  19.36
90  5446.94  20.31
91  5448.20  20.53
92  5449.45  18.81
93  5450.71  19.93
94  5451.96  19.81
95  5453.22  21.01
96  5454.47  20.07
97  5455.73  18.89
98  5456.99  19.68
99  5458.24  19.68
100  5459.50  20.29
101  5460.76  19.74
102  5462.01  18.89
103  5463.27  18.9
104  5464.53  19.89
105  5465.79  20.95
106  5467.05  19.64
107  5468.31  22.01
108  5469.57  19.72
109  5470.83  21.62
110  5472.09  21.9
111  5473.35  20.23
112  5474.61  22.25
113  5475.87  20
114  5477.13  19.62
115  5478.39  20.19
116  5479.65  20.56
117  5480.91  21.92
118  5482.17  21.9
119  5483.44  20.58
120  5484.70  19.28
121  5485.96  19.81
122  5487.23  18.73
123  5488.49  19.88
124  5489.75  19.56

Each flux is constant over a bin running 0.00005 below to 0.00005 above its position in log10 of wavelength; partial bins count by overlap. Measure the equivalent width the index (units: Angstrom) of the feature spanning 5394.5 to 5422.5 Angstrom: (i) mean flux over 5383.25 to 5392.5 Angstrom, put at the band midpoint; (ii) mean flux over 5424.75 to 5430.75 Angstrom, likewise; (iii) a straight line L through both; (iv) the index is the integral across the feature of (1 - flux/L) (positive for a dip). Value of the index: 0.3 Angstrom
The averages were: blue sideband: 20.5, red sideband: 20.4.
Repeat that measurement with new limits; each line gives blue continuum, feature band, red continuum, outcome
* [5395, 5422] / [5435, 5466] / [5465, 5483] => 1.03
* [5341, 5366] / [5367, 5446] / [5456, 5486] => 0.84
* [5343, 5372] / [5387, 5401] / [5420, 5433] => 0.22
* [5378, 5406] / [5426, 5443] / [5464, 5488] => 0.26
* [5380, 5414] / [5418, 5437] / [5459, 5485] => 0.18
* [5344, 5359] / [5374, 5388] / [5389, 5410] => -0.23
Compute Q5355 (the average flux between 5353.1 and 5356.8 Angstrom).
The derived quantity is 20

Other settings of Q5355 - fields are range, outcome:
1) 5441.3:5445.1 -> 19.8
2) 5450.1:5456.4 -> 19.9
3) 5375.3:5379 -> 20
